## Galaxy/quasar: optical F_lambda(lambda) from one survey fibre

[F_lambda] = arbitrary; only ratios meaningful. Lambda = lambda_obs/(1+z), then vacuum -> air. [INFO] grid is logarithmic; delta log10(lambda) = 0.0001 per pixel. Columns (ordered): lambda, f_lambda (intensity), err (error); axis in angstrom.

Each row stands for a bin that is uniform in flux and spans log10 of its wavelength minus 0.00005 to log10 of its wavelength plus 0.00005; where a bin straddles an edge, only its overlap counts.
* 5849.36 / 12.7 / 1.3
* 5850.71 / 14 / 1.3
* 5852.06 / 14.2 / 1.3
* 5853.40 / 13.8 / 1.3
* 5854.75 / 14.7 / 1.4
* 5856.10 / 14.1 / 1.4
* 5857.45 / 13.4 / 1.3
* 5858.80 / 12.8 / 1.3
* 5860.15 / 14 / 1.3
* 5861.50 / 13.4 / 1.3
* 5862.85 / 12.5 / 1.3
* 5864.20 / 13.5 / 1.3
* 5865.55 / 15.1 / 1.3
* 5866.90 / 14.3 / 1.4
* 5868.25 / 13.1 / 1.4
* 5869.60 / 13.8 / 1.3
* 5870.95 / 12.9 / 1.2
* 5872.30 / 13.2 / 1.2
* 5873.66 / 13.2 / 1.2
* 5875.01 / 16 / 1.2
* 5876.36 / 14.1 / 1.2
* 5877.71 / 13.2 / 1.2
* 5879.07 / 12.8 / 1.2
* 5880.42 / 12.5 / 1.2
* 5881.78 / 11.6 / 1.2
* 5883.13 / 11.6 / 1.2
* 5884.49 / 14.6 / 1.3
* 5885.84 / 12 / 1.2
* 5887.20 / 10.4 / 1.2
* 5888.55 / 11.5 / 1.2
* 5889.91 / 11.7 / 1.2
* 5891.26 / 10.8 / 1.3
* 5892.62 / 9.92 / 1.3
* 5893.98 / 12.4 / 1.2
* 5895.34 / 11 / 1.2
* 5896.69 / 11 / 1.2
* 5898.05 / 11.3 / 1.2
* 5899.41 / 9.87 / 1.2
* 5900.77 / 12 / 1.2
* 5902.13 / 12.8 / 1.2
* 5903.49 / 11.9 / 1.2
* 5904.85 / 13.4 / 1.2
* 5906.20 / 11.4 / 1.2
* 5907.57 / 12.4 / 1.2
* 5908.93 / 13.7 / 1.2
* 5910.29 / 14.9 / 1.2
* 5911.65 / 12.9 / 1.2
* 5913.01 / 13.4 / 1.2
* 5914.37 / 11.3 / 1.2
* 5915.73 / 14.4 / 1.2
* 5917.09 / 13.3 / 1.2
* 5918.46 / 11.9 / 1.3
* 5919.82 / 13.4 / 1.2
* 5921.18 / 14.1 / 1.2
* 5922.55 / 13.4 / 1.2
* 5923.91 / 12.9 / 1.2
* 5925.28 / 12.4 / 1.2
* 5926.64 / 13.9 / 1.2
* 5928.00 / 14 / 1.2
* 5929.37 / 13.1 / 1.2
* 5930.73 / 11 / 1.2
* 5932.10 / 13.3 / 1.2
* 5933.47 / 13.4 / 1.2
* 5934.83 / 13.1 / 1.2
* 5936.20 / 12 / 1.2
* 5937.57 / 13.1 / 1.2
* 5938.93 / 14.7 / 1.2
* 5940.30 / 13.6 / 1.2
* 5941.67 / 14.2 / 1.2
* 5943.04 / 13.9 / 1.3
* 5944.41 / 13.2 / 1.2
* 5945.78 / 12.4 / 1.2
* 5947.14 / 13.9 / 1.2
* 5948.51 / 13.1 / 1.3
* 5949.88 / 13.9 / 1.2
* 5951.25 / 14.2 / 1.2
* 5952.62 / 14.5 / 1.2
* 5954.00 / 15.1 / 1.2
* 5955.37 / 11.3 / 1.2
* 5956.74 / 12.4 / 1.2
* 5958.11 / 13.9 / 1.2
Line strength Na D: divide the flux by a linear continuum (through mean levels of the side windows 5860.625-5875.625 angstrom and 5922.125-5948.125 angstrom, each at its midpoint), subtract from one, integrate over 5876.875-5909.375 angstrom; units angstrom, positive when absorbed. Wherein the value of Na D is 3.9 angstrom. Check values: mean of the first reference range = 13.7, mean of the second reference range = 13.2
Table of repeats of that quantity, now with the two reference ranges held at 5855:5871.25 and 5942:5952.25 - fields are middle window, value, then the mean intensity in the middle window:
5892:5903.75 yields 2.0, 11.3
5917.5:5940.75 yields 0.8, 13.1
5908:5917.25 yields 0.1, 13.4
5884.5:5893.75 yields 1.5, 11.4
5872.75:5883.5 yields 0.3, 13.2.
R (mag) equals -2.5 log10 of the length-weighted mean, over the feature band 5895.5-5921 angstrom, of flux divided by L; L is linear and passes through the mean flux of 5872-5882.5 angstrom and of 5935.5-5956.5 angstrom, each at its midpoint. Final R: 0.074 mag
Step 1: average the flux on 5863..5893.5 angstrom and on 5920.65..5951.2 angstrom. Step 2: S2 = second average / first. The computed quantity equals 1.04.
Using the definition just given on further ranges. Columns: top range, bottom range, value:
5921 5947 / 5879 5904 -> 1.14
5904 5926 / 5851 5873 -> 0.96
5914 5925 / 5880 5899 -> 1.13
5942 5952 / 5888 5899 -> 1.21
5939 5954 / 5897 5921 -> 1.09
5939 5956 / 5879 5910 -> 1.15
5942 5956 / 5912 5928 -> 1.03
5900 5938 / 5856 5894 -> 1.00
